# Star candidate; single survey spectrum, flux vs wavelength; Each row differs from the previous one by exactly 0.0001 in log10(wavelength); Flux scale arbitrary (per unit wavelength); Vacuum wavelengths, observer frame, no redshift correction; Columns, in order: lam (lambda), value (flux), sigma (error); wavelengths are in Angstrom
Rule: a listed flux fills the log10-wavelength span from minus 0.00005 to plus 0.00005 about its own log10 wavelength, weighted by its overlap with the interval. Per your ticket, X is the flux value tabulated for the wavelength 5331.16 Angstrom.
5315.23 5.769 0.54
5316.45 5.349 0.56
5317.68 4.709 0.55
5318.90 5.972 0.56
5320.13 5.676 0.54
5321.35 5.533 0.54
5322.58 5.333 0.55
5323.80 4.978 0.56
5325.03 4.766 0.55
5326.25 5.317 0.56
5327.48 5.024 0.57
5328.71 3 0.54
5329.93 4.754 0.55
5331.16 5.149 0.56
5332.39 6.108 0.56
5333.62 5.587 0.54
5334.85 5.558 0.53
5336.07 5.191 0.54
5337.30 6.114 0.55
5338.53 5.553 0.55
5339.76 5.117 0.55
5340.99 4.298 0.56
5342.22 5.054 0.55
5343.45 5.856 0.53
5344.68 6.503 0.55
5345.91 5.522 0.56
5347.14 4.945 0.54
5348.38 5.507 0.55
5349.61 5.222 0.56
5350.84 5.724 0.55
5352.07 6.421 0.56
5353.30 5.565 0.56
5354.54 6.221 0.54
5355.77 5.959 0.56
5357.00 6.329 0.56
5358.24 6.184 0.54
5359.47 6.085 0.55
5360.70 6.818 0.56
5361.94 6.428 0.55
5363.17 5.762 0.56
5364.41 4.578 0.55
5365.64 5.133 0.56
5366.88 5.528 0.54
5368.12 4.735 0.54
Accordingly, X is 5.149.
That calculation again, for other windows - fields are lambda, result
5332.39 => 6.108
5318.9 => 5.972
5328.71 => 3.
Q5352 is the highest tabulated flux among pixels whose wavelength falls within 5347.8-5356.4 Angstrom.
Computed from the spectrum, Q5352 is 6.421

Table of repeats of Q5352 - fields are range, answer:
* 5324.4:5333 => 6.108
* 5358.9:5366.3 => 6.818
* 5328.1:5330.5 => 4.754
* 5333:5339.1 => 6.114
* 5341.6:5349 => 6.503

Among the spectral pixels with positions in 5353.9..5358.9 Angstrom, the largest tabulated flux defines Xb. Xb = 6.329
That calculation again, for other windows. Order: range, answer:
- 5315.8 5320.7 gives 5.972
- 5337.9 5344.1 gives 5.856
